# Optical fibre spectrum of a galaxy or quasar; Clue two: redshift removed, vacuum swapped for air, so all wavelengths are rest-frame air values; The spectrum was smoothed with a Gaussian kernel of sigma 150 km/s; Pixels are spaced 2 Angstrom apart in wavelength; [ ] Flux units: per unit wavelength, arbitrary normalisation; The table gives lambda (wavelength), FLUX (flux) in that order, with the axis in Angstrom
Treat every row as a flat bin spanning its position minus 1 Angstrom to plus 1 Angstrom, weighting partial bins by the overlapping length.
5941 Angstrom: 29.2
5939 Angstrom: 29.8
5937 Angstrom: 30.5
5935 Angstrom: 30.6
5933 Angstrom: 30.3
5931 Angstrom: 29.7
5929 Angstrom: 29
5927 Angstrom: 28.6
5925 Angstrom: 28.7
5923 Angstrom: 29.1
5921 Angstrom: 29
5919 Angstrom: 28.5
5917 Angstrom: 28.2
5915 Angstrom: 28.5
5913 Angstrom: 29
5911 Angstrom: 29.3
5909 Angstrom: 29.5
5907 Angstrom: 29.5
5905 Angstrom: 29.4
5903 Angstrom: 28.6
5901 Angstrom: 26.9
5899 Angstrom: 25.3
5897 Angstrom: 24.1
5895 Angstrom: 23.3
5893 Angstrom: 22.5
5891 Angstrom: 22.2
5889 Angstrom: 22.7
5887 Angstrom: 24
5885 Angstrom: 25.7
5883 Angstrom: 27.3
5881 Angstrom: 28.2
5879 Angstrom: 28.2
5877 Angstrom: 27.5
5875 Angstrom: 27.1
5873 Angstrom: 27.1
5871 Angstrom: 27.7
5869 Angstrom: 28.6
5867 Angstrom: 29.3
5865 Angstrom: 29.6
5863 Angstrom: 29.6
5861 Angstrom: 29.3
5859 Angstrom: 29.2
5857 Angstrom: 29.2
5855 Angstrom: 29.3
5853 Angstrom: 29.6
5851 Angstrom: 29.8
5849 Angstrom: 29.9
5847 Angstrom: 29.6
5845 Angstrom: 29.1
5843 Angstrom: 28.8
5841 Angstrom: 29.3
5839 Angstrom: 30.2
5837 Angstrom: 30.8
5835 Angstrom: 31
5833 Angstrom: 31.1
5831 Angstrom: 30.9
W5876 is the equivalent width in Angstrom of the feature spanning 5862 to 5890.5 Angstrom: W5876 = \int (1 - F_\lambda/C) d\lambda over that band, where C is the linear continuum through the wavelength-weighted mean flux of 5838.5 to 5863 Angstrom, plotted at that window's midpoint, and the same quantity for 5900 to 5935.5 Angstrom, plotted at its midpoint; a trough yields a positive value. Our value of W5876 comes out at 2.0 Angstrom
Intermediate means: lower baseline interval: 29.4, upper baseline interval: 29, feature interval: 27.2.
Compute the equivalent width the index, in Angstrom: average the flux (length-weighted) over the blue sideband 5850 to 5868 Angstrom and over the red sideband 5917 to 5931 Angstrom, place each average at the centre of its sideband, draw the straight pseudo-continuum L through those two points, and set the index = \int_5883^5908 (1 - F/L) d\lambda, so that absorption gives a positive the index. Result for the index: 3.1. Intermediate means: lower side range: 29.4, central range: 25.4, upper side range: 28.8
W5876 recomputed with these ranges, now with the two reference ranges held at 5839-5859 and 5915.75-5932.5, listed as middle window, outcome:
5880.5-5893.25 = 2.0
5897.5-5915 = 0.4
